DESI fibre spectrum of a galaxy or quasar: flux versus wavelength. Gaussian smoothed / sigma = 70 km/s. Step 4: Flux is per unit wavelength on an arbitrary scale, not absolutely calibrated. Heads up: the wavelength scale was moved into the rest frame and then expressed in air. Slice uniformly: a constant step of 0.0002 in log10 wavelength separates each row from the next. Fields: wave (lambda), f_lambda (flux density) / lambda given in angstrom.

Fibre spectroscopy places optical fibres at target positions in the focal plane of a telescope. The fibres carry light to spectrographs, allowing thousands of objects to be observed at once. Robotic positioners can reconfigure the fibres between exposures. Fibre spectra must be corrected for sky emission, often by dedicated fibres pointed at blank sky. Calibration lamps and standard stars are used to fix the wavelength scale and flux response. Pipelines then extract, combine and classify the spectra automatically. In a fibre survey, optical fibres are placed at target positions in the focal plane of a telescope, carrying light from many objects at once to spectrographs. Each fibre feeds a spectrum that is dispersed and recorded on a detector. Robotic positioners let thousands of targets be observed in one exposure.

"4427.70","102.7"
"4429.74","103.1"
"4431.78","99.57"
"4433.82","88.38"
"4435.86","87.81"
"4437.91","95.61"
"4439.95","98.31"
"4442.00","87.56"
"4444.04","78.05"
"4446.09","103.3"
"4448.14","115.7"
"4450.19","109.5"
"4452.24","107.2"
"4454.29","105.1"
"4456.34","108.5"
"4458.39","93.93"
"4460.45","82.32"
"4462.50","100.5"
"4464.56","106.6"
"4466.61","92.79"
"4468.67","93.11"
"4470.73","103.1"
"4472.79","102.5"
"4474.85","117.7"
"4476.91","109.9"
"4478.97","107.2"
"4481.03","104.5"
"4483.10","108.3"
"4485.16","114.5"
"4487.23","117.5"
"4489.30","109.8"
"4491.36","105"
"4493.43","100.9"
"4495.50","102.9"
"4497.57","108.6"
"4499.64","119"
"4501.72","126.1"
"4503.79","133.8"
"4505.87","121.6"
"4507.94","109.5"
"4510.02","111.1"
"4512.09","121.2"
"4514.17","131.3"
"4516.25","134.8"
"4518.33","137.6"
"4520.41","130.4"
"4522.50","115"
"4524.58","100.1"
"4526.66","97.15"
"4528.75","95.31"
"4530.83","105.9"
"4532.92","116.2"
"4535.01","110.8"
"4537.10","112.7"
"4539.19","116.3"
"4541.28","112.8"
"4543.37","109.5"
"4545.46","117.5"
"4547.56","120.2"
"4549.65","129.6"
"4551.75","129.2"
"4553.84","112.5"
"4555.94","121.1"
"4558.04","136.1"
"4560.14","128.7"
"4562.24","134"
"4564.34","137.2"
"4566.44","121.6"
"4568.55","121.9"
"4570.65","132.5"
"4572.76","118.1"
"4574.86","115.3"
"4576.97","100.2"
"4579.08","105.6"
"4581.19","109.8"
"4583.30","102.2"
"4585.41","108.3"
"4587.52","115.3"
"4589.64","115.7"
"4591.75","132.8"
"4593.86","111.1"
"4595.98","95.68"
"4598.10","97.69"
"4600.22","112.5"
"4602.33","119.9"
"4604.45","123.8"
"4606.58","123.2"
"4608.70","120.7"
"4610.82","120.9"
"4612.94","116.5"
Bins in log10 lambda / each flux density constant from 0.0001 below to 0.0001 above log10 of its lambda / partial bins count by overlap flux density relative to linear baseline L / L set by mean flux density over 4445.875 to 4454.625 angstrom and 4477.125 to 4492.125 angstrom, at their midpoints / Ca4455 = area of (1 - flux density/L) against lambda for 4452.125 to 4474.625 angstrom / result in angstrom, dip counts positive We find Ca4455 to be 1.9 angstrom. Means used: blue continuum 109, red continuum 110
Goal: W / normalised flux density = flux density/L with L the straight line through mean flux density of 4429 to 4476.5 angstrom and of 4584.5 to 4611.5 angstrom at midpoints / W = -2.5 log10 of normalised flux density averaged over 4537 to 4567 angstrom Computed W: -0.12 mag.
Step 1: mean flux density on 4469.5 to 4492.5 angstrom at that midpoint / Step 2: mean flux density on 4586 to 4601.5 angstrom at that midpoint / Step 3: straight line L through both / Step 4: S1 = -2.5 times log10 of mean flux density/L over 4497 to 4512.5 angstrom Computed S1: -0.09 mag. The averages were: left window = 109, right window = 112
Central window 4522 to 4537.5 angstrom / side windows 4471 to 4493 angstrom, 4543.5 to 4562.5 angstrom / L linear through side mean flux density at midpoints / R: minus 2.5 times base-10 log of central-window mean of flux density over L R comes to 0.13 mag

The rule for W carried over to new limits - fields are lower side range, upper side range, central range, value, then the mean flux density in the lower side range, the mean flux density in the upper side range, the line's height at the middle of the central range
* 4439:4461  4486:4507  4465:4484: 0.03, 99.4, 114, 107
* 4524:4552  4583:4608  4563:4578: -0.08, 112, 114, 113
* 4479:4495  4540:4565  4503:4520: -0.10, 108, 124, 114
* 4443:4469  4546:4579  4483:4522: -0.08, 99.9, 123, 110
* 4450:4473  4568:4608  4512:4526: -0.17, 100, 114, 106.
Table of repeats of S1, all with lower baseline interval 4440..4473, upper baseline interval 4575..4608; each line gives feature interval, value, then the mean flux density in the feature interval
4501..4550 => -0.113 mag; 117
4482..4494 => -0.077 mag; 110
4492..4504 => -0.105 mag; 114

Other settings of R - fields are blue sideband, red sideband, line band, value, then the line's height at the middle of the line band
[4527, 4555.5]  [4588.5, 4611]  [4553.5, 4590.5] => -0.04 mag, 115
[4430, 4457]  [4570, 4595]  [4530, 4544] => -0.03 mag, 109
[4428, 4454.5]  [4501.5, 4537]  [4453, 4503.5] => 0.01 mag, 107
